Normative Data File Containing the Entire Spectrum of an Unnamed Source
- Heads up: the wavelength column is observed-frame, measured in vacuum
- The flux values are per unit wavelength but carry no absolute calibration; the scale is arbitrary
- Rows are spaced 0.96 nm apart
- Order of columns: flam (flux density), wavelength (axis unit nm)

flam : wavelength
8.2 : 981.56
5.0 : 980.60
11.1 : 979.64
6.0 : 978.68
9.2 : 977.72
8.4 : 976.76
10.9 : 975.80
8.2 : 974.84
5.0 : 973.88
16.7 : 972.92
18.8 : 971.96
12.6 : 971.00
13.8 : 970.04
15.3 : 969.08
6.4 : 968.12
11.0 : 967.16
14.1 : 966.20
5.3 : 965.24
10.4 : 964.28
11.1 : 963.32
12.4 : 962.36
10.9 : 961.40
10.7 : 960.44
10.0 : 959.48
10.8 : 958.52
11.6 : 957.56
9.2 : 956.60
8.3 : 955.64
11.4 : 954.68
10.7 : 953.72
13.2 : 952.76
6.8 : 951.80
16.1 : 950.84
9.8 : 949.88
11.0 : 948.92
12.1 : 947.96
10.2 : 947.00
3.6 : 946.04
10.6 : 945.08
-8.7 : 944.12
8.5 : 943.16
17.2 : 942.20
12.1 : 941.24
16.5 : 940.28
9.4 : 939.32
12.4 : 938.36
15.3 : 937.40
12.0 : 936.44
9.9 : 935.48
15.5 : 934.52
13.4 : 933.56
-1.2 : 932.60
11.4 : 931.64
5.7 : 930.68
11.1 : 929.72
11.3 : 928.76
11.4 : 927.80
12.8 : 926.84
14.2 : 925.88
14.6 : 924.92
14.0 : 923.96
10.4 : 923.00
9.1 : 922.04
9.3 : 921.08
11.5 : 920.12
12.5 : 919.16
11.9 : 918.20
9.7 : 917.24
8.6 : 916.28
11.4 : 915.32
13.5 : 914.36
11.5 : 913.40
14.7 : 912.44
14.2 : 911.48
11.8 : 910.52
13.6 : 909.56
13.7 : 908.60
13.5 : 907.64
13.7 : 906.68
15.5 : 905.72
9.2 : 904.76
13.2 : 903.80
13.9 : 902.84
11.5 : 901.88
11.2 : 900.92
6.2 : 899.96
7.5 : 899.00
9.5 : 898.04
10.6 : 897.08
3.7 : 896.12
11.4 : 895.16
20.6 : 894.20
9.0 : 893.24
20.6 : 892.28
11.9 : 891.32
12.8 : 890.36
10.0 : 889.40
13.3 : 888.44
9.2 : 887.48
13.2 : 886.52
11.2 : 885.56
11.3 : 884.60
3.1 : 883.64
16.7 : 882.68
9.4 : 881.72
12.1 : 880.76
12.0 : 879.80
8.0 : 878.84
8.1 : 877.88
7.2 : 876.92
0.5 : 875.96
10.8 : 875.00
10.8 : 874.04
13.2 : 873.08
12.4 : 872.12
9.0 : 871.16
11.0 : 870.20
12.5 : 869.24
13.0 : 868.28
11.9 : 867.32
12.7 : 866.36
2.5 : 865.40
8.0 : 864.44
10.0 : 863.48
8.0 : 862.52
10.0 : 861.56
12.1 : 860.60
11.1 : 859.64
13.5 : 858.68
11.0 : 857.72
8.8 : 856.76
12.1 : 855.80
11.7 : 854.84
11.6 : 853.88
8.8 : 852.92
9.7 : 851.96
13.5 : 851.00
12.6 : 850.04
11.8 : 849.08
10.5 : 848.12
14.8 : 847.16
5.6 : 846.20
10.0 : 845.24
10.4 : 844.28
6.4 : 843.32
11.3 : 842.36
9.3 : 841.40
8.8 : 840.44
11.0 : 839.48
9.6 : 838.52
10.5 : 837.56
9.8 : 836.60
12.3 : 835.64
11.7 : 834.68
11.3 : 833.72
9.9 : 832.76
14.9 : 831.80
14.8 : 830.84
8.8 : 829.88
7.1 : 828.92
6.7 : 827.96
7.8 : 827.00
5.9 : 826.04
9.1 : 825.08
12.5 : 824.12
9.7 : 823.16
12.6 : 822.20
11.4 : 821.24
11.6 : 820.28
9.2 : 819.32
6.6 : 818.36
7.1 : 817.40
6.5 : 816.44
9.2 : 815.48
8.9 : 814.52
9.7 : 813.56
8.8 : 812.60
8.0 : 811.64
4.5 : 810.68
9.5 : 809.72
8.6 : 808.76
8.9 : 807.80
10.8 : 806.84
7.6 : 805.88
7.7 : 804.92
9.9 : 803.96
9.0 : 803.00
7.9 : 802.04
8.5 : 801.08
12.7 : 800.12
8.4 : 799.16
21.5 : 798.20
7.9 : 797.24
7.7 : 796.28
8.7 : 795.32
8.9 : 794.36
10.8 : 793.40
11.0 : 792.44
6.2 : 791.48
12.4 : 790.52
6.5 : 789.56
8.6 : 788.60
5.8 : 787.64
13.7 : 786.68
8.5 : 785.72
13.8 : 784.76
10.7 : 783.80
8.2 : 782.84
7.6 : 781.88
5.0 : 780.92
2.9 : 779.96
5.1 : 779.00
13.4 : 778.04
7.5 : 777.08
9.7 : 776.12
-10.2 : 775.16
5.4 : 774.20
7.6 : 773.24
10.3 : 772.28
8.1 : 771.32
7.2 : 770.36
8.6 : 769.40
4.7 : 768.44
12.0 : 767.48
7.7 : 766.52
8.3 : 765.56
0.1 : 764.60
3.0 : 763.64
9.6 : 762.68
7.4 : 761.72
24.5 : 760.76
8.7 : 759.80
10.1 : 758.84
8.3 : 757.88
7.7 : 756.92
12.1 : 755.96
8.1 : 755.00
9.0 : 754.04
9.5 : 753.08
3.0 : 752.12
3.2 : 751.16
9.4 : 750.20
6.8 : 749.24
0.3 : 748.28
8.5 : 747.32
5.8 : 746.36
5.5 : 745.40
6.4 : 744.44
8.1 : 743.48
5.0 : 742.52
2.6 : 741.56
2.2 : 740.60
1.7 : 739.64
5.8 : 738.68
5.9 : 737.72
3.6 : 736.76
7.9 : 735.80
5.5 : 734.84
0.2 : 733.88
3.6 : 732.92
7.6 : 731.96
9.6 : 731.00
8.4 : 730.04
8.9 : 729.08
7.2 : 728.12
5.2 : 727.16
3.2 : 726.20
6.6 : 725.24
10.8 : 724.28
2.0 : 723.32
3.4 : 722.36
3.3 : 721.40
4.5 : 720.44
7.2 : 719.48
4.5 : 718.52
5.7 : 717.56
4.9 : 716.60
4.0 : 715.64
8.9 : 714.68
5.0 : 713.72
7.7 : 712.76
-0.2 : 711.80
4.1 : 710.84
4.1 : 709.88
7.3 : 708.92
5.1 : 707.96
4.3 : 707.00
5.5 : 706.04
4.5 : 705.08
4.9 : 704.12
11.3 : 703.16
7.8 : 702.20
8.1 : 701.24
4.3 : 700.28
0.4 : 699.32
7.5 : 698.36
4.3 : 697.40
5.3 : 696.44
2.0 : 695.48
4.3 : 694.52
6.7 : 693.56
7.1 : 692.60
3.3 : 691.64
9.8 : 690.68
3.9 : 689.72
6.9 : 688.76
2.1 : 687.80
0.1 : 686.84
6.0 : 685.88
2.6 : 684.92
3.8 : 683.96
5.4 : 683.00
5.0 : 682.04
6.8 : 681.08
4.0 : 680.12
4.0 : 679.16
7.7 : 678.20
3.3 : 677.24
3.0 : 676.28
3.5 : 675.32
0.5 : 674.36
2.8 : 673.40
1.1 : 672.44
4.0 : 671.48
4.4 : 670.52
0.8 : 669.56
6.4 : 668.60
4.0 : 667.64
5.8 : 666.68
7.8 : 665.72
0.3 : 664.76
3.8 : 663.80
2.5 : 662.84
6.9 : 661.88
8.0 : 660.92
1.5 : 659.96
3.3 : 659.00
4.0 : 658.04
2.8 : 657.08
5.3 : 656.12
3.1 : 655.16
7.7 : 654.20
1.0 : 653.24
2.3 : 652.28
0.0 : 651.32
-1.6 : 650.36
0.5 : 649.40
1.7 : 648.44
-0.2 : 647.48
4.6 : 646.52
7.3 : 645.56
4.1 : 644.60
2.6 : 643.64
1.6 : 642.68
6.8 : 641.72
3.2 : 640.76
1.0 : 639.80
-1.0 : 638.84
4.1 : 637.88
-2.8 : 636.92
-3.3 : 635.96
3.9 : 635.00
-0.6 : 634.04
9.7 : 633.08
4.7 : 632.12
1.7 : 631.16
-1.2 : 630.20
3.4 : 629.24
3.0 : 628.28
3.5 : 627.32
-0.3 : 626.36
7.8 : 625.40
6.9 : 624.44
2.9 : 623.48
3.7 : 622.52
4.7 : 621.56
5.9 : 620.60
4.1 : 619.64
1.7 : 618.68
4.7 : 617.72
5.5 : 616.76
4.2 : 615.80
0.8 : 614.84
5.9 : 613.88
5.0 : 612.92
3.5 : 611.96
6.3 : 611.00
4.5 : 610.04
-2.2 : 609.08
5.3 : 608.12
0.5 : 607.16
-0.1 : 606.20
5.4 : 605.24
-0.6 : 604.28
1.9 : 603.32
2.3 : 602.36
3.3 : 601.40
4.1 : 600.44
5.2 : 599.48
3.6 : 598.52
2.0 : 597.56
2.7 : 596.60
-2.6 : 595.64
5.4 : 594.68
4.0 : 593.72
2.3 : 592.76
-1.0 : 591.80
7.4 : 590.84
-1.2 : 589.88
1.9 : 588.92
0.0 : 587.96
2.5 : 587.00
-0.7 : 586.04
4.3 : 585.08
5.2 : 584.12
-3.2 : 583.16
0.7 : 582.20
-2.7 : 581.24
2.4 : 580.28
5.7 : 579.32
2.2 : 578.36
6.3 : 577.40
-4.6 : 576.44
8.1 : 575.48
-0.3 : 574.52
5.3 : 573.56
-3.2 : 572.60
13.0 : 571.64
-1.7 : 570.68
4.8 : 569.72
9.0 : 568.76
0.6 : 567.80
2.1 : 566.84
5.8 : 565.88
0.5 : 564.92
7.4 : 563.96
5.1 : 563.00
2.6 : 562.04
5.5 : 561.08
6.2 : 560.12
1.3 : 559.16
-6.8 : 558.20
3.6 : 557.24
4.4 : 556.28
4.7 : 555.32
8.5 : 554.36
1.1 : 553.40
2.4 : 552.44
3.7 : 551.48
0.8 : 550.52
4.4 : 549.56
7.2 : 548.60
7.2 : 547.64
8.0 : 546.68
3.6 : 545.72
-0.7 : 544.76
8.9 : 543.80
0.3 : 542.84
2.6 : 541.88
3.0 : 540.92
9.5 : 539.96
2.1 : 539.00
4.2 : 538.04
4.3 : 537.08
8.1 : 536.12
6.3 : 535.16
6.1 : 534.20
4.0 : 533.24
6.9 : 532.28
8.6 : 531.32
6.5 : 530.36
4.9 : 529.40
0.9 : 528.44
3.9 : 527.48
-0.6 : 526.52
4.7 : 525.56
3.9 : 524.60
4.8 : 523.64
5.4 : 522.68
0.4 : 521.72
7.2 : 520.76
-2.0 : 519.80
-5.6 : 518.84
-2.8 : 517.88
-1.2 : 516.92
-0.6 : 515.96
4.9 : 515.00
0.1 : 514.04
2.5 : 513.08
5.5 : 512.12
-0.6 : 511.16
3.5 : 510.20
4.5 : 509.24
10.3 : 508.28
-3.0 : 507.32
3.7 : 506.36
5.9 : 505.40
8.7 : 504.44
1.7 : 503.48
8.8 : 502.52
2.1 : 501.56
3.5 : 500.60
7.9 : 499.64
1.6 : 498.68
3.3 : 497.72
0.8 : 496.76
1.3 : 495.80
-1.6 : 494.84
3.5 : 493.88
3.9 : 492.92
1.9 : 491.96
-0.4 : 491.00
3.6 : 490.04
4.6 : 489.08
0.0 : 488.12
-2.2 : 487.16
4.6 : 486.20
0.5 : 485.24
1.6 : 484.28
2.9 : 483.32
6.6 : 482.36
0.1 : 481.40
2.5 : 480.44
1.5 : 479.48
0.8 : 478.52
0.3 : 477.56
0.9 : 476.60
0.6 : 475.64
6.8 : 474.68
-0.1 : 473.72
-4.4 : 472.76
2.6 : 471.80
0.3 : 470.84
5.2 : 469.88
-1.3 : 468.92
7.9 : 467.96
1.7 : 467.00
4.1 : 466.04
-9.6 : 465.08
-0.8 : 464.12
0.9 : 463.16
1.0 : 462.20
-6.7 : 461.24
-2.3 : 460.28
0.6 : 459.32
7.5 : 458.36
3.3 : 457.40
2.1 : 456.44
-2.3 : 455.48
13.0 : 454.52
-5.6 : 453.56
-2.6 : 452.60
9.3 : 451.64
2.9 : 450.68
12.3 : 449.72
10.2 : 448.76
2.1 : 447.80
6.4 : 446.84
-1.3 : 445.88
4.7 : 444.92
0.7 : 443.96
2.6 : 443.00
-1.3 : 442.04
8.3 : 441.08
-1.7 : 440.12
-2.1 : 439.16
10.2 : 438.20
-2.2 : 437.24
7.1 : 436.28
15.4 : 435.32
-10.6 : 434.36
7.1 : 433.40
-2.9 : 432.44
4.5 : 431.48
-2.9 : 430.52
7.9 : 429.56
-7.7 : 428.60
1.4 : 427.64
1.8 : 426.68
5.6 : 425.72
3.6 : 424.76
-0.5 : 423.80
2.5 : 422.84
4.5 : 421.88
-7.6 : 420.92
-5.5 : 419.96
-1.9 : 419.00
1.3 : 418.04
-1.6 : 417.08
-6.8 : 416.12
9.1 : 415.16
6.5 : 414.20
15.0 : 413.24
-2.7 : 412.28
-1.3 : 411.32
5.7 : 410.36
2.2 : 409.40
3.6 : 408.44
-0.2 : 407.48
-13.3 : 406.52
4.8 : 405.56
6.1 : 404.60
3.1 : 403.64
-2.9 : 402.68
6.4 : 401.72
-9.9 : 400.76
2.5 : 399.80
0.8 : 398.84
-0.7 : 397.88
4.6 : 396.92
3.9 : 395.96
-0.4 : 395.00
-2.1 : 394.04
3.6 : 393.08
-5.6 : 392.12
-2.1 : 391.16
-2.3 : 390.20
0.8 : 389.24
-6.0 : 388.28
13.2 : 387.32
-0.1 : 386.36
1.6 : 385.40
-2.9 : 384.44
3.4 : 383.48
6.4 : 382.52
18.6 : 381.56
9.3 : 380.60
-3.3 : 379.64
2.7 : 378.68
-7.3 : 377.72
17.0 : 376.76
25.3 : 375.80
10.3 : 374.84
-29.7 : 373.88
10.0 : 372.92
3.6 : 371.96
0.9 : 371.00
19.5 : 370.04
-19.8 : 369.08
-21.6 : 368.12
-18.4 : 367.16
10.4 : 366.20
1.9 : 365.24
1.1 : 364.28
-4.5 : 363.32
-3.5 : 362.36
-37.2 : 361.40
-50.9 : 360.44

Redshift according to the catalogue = 0.88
